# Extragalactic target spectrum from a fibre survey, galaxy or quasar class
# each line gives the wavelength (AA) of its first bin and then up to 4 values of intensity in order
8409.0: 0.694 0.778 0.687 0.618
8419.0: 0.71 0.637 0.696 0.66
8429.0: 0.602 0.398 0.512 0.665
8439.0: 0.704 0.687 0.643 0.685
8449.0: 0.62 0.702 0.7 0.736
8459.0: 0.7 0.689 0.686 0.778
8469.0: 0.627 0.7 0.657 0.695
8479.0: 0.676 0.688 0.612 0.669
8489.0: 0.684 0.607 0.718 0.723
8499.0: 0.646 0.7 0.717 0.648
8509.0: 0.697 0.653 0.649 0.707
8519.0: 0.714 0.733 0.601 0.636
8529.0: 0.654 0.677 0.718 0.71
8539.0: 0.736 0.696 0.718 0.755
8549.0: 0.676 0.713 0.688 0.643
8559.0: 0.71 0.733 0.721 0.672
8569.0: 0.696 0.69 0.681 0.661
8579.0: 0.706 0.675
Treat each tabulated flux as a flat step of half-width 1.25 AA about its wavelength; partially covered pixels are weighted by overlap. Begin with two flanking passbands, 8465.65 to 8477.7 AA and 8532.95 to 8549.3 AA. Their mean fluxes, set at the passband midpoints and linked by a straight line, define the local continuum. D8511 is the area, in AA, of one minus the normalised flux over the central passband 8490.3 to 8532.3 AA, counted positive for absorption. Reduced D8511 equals 1.8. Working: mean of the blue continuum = 0.689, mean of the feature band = 0.675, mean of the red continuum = 0.718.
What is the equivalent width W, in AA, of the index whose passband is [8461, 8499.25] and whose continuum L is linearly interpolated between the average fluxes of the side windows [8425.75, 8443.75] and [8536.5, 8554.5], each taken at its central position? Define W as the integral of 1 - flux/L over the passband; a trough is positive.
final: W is -1.8 AA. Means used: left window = 0.605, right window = 0.713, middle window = 0.679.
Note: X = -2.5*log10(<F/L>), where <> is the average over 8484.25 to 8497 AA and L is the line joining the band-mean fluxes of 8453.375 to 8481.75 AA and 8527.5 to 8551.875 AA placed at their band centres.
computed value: 0.04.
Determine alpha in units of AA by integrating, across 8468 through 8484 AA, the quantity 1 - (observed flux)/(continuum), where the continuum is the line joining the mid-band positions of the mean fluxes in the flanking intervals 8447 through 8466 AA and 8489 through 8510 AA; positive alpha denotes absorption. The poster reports 0.4 AA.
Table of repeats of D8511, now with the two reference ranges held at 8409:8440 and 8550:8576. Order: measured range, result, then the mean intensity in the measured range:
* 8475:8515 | -0.4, 0.674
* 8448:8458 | -0.6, 0.692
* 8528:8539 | -0.2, 0.696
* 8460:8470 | -0.6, 0.697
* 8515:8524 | -0.3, 0.7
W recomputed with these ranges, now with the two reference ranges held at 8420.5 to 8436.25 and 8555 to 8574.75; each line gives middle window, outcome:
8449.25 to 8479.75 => -3.8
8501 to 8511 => -0.6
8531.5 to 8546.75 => -1.0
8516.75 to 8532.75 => -0.2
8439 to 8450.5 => -1.2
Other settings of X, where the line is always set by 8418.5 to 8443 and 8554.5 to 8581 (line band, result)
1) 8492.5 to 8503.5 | -0.06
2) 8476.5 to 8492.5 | -0.02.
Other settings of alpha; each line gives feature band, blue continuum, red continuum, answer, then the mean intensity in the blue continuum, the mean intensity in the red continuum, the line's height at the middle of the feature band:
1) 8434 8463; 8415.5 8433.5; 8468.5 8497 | -1.8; 0.613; 0.671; 0.637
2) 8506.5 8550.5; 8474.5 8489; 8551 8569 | -0.2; 0.669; 0.696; 0.685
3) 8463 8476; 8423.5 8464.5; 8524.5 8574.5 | -0.6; 0.651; 0.695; 0.661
